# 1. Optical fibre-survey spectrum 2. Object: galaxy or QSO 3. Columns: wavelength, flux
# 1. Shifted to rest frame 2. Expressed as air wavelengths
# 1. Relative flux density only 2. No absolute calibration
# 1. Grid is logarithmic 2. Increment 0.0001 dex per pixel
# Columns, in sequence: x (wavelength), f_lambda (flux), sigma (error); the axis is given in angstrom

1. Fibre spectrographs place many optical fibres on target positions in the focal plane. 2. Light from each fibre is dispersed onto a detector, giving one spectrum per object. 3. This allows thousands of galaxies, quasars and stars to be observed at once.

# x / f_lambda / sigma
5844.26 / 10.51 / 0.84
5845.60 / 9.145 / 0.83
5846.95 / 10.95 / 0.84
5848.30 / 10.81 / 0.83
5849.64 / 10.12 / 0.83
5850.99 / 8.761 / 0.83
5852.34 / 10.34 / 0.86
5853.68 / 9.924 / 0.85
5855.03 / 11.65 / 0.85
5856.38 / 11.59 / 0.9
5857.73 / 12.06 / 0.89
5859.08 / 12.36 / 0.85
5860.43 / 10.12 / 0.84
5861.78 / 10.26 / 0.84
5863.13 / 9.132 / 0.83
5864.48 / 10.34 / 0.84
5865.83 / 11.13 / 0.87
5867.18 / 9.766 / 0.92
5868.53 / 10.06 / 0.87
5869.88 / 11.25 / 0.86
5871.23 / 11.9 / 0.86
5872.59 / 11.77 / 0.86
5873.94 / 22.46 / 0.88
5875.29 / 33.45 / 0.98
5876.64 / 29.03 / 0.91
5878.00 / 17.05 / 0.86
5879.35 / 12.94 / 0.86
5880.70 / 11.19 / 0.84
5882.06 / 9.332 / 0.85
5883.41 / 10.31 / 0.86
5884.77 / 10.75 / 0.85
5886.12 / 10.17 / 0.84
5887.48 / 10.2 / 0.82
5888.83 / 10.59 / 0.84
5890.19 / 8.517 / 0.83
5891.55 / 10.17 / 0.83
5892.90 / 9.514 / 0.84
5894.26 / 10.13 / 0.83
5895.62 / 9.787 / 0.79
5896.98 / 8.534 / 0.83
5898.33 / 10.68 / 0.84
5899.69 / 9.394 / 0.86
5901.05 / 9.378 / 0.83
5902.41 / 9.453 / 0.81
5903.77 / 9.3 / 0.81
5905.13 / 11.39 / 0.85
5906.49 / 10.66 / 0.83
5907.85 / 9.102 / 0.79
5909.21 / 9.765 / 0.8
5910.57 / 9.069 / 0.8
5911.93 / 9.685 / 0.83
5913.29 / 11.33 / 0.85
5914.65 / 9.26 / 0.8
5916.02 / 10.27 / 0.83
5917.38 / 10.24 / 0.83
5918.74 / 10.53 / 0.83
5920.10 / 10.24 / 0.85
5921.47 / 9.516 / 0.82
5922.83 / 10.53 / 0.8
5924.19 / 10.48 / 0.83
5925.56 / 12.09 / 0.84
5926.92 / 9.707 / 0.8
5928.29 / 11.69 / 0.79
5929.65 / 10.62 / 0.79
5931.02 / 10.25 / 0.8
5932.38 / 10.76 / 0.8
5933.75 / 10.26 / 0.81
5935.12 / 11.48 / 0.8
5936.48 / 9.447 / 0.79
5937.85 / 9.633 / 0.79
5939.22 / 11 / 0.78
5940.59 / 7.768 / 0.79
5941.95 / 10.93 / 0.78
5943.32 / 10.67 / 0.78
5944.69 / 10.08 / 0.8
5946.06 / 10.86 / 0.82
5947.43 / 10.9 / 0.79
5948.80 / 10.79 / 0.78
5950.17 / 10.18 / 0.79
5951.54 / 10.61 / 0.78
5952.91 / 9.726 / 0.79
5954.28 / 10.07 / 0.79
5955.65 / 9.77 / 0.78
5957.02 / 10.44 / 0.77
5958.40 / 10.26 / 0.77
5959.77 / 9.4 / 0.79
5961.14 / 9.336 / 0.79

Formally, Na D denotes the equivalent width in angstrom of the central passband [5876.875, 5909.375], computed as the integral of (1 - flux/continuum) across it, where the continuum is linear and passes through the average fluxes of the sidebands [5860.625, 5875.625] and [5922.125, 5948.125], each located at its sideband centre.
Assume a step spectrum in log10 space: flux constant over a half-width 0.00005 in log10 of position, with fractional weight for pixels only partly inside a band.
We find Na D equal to 4.30 angstrom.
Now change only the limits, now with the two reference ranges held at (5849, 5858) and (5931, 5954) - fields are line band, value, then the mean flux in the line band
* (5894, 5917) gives 1.3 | 9.83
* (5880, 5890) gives 0.2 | 10.3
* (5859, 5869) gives 0.2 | 10.3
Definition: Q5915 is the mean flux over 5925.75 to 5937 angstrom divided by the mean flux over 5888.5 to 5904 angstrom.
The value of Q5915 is 1.11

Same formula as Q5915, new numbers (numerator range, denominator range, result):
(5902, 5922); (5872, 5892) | 0.69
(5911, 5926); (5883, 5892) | 1.02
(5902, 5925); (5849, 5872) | 0.95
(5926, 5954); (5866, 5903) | 0.83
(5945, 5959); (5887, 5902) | 1.07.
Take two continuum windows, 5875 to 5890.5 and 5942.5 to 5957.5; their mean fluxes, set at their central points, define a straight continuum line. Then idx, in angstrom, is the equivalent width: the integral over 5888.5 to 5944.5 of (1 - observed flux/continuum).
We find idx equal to 9.5 angstrom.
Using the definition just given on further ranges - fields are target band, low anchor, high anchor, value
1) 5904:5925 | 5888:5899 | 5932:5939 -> -0.2 angstrom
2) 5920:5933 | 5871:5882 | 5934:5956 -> 1.9 angstrom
